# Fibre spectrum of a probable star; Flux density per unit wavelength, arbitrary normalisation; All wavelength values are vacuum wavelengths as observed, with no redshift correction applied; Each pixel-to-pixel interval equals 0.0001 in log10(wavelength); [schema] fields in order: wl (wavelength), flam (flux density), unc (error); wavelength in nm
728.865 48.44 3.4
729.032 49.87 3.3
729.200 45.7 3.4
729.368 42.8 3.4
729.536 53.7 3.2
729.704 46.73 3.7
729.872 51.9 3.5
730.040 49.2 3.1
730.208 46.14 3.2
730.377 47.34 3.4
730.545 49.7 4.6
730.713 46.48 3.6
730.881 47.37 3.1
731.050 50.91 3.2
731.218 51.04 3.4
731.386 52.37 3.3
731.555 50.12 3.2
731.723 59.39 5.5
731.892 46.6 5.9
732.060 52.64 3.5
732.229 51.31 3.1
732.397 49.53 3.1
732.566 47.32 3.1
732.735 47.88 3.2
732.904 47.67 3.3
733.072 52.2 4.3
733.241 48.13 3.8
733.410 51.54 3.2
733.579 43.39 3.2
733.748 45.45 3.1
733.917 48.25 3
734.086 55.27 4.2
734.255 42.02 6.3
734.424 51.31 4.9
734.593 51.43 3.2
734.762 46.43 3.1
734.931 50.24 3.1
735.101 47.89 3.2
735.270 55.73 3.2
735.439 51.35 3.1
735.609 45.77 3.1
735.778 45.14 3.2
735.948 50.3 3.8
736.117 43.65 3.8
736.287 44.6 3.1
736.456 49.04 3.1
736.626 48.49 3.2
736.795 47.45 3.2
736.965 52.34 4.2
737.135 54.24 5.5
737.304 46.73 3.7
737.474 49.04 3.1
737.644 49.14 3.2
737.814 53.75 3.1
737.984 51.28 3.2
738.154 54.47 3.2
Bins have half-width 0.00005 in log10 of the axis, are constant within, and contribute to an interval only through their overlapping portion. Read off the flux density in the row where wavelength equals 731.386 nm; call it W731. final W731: 52.37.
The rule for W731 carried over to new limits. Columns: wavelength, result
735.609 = 45.77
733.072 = 52.2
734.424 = 51.31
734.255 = 42.02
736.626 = 48.49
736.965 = 52.34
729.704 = 46.73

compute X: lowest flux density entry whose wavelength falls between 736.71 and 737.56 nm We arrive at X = 46.73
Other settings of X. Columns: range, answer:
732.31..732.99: 47.32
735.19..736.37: 43.65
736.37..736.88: 47.45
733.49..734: 43.39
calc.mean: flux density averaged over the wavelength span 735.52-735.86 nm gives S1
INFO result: 45.5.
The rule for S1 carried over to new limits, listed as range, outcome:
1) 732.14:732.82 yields 49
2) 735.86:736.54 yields 46.9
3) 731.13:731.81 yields 53.2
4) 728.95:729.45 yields 46.1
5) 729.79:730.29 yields 49.1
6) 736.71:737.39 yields 50.2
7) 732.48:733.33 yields 48.6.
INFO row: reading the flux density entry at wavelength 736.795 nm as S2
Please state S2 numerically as 47.45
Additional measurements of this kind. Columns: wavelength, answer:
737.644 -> 49.14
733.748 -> 45.45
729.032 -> 49.87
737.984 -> 51.28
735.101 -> 47.89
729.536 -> 53.7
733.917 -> 48.25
